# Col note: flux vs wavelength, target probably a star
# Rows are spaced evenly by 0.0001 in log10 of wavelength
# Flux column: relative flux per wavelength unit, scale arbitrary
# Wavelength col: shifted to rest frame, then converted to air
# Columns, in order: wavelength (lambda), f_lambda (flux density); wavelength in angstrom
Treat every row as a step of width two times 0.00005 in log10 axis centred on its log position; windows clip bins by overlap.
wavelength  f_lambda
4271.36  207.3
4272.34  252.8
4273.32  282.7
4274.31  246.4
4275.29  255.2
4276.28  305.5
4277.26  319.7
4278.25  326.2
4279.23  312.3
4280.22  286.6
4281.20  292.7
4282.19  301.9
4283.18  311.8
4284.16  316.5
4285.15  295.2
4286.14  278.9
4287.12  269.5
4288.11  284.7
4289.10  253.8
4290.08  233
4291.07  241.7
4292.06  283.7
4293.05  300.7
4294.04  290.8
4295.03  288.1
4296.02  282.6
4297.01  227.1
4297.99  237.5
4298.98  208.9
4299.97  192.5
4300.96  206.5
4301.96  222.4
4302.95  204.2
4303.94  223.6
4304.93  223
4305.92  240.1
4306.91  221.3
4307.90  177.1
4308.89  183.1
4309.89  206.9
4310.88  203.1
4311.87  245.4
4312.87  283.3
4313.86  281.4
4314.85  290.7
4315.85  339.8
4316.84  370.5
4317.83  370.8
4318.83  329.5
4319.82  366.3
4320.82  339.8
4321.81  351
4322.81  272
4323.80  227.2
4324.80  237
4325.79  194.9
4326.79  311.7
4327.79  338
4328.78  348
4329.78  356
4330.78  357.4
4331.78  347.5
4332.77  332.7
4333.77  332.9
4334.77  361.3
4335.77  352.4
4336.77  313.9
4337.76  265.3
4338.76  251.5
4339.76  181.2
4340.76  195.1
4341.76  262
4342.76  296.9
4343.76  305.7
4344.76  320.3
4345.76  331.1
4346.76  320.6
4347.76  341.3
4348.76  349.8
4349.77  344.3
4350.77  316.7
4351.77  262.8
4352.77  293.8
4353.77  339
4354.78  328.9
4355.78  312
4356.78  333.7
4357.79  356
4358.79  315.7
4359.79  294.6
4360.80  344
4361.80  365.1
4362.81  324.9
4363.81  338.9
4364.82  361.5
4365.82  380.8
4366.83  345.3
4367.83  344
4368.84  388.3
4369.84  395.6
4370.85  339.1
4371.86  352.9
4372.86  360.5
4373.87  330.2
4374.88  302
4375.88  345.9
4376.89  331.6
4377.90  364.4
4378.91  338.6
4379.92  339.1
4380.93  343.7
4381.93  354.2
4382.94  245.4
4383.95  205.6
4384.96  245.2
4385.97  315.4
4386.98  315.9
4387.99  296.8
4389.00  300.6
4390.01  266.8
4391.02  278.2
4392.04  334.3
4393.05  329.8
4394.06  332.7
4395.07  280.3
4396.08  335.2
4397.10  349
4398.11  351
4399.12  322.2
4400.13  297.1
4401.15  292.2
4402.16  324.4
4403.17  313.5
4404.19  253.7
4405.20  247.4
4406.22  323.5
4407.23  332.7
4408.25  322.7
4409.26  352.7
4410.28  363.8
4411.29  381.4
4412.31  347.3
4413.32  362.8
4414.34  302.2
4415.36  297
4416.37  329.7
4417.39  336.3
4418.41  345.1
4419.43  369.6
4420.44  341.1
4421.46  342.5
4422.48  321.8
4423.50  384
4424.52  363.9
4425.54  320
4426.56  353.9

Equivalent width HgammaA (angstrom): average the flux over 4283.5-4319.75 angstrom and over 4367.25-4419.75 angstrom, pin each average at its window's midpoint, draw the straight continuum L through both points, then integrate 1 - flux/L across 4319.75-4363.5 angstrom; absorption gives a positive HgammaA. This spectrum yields -3.5 angstrom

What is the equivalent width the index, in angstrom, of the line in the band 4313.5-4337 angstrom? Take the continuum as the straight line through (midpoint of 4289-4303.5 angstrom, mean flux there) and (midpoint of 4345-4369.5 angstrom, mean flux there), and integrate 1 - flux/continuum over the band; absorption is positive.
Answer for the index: -2.8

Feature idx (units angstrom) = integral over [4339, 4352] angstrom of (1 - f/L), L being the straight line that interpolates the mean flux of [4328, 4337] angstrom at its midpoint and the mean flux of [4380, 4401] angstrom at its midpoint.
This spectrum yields 1.6 angstrom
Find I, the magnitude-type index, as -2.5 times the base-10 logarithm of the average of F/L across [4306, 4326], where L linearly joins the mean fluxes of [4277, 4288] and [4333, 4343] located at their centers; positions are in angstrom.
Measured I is 0.05 mag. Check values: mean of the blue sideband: 300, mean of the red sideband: 282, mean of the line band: 275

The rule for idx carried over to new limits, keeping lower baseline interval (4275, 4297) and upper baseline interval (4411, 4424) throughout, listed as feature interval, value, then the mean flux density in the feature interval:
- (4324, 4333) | -0.16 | 310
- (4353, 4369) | -1.09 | 340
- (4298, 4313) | 4.05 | 215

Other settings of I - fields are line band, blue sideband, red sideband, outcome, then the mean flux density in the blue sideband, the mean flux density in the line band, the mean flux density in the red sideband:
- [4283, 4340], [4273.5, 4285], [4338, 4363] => 0.092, 297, 277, 307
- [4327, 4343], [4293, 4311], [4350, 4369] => -0.071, 227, 306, 333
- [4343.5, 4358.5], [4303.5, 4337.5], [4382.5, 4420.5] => -0.082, 292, 324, 314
